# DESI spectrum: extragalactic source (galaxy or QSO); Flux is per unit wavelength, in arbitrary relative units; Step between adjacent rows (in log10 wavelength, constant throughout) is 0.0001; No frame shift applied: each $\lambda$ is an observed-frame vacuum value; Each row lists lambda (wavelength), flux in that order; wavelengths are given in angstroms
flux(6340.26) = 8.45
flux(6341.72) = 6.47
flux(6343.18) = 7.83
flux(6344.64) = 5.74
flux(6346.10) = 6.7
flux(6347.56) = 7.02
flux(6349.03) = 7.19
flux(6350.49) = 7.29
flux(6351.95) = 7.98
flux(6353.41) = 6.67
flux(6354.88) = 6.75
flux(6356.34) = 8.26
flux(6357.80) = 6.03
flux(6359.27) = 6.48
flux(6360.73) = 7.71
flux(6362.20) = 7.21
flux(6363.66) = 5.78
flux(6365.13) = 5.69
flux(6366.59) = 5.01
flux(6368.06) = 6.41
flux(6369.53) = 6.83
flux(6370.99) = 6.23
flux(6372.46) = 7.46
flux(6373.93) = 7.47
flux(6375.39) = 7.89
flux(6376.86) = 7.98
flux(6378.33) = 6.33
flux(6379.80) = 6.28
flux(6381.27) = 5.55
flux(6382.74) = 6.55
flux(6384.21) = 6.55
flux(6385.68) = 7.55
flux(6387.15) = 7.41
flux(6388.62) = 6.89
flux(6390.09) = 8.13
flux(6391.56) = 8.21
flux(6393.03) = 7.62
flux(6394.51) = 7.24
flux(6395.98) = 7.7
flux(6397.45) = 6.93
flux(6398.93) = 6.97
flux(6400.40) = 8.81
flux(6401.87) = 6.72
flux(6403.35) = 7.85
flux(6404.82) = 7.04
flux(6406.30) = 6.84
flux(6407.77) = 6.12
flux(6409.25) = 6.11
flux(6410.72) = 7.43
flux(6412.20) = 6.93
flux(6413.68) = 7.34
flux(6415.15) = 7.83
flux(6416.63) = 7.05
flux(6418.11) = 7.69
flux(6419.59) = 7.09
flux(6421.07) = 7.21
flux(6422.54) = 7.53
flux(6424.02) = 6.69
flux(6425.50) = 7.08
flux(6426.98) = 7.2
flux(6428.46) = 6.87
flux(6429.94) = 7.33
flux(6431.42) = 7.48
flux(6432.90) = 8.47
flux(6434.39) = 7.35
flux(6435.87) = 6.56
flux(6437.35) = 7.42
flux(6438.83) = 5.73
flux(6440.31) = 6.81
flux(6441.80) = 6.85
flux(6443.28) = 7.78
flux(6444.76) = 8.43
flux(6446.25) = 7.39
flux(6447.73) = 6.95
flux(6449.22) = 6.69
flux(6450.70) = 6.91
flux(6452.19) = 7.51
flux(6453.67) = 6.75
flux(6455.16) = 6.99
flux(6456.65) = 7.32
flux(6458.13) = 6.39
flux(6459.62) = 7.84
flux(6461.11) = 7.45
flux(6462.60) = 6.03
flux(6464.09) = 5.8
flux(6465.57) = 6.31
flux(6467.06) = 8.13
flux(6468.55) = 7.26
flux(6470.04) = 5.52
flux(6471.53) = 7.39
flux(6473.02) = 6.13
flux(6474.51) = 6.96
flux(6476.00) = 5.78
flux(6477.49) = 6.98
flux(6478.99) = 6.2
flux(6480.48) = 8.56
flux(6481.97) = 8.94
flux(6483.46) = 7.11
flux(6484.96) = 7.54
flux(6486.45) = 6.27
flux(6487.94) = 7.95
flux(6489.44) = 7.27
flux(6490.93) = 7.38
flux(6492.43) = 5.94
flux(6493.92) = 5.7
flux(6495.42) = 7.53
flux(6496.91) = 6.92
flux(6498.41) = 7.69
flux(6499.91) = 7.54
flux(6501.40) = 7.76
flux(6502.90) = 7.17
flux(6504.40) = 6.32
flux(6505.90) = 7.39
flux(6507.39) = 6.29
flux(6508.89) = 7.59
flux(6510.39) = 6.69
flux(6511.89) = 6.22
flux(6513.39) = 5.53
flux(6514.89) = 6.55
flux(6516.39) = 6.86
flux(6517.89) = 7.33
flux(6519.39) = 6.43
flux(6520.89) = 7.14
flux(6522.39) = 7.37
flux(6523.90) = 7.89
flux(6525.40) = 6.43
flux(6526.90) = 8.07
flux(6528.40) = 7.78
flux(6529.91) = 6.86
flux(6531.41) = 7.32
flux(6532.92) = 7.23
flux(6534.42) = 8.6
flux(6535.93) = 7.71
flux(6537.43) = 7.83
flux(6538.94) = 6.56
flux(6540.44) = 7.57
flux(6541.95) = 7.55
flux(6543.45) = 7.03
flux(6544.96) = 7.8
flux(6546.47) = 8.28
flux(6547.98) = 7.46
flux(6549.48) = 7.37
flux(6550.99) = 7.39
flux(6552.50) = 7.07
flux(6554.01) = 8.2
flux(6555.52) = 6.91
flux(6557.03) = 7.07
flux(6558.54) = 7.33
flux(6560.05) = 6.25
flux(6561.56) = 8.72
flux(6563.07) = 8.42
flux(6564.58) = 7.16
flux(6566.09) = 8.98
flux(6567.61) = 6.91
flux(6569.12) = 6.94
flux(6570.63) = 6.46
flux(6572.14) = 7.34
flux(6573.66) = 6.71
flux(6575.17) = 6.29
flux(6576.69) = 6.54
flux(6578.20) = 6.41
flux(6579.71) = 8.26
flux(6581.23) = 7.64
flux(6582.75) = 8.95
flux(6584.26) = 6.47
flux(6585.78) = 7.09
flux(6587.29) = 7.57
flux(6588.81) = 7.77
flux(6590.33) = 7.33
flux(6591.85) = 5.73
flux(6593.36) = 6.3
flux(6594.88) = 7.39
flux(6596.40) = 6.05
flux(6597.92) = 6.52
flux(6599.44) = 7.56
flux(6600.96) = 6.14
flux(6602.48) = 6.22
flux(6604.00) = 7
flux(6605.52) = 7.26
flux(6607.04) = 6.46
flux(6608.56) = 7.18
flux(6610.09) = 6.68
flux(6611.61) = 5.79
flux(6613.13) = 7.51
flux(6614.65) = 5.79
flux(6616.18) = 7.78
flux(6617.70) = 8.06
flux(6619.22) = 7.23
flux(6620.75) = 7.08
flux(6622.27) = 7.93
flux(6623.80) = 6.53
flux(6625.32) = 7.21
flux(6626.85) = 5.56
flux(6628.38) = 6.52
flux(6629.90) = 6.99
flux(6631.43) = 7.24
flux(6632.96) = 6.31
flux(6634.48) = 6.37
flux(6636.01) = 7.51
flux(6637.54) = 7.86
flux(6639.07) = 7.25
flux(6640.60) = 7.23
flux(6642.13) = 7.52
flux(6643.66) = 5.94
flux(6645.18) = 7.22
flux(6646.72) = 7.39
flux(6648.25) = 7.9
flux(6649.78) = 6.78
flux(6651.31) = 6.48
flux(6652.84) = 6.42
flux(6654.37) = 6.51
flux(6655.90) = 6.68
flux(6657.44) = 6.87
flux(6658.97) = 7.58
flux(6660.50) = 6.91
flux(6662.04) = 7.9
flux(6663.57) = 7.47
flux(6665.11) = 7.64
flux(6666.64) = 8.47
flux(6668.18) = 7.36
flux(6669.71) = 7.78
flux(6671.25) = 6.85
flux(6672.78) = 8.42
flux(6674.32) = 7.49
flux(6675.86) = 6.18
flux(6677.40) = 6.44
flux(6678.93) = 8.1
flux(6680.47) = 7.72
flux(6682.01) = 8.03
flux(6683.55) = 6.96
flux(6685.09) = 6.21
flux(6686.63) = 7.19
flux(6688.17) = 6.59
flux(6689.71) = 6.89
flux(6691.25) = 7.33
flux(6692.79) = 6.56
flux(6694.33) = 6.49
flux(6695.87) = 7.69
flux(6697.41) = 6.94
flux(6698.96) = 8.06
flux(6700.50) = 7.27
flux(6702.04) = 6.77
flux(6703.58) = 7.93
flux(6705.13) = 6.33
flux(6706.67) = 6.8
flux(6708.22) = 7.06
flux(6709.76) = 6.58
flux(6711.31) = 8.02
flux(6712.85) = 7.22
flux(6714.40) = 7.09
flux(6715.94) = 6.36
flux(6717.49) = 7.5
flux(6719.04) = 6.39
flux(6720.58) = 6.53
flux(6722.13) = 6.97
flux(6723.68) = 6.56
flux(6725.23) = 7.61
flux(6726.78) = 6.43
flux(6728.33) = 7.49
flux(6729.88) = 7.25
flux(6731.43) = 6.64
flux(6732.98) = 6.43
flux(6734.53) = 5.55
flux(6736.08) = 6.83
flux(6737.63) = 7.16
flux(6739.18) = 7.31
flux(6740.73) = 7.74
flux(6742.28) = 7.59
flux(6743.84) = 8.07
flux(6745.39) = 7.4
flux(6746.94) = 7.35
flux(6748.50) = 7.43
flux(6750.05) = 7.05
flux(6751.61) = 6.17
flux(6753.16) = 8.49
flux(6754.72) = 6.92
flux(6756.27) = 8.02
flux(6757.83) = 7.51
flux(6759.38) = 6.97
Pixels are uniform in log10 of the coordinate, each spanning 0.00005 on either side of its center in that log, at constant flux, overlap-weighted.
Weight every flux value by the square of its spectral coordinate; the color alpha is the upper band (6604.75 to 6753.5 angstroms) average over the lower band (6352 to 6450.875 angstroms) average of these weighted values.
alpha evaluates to 1.1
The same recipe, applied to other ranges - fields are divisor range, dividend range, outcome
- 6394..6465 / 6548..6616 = 1.04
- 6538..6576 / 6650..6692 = 1.01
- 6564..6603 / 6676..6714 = 1.05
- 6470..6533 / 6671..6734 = 1.07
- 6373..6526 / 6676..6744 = 1.08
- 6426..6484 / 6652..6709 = 1.09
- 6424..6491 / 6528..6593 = 1.07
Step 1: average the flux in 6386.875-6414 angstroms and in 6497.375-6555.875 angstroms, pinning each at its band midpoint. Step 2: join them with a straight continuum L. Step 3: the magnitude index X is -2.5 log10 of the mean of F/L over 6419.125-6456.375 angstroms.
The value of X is 0.02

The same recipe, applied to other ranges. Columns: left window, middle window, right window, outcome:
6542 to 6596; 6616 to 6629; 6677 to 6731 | 0.02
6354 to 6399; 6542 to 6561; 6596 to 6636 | -0.08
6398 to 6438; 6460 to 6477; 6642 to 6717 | 0.09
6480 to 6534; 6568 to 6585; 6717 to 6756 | 0.00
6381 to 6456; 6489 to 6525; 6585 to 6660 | 0.02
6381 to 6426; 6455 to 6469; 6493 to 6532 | 0.02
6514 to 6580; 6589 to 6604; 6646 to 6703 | 0.10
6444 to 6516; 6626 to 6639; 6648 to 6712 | 0.05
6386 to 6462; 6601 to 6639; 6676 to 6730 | 0.03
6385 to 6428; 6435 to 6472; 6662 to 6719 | 0.05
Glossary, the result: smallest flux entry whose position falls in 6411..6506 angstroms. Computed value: 5.52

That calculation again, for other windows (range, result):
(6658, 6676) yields 6.18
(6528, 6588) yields 6.25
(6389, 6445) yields 5.73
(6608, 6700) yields 5.56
